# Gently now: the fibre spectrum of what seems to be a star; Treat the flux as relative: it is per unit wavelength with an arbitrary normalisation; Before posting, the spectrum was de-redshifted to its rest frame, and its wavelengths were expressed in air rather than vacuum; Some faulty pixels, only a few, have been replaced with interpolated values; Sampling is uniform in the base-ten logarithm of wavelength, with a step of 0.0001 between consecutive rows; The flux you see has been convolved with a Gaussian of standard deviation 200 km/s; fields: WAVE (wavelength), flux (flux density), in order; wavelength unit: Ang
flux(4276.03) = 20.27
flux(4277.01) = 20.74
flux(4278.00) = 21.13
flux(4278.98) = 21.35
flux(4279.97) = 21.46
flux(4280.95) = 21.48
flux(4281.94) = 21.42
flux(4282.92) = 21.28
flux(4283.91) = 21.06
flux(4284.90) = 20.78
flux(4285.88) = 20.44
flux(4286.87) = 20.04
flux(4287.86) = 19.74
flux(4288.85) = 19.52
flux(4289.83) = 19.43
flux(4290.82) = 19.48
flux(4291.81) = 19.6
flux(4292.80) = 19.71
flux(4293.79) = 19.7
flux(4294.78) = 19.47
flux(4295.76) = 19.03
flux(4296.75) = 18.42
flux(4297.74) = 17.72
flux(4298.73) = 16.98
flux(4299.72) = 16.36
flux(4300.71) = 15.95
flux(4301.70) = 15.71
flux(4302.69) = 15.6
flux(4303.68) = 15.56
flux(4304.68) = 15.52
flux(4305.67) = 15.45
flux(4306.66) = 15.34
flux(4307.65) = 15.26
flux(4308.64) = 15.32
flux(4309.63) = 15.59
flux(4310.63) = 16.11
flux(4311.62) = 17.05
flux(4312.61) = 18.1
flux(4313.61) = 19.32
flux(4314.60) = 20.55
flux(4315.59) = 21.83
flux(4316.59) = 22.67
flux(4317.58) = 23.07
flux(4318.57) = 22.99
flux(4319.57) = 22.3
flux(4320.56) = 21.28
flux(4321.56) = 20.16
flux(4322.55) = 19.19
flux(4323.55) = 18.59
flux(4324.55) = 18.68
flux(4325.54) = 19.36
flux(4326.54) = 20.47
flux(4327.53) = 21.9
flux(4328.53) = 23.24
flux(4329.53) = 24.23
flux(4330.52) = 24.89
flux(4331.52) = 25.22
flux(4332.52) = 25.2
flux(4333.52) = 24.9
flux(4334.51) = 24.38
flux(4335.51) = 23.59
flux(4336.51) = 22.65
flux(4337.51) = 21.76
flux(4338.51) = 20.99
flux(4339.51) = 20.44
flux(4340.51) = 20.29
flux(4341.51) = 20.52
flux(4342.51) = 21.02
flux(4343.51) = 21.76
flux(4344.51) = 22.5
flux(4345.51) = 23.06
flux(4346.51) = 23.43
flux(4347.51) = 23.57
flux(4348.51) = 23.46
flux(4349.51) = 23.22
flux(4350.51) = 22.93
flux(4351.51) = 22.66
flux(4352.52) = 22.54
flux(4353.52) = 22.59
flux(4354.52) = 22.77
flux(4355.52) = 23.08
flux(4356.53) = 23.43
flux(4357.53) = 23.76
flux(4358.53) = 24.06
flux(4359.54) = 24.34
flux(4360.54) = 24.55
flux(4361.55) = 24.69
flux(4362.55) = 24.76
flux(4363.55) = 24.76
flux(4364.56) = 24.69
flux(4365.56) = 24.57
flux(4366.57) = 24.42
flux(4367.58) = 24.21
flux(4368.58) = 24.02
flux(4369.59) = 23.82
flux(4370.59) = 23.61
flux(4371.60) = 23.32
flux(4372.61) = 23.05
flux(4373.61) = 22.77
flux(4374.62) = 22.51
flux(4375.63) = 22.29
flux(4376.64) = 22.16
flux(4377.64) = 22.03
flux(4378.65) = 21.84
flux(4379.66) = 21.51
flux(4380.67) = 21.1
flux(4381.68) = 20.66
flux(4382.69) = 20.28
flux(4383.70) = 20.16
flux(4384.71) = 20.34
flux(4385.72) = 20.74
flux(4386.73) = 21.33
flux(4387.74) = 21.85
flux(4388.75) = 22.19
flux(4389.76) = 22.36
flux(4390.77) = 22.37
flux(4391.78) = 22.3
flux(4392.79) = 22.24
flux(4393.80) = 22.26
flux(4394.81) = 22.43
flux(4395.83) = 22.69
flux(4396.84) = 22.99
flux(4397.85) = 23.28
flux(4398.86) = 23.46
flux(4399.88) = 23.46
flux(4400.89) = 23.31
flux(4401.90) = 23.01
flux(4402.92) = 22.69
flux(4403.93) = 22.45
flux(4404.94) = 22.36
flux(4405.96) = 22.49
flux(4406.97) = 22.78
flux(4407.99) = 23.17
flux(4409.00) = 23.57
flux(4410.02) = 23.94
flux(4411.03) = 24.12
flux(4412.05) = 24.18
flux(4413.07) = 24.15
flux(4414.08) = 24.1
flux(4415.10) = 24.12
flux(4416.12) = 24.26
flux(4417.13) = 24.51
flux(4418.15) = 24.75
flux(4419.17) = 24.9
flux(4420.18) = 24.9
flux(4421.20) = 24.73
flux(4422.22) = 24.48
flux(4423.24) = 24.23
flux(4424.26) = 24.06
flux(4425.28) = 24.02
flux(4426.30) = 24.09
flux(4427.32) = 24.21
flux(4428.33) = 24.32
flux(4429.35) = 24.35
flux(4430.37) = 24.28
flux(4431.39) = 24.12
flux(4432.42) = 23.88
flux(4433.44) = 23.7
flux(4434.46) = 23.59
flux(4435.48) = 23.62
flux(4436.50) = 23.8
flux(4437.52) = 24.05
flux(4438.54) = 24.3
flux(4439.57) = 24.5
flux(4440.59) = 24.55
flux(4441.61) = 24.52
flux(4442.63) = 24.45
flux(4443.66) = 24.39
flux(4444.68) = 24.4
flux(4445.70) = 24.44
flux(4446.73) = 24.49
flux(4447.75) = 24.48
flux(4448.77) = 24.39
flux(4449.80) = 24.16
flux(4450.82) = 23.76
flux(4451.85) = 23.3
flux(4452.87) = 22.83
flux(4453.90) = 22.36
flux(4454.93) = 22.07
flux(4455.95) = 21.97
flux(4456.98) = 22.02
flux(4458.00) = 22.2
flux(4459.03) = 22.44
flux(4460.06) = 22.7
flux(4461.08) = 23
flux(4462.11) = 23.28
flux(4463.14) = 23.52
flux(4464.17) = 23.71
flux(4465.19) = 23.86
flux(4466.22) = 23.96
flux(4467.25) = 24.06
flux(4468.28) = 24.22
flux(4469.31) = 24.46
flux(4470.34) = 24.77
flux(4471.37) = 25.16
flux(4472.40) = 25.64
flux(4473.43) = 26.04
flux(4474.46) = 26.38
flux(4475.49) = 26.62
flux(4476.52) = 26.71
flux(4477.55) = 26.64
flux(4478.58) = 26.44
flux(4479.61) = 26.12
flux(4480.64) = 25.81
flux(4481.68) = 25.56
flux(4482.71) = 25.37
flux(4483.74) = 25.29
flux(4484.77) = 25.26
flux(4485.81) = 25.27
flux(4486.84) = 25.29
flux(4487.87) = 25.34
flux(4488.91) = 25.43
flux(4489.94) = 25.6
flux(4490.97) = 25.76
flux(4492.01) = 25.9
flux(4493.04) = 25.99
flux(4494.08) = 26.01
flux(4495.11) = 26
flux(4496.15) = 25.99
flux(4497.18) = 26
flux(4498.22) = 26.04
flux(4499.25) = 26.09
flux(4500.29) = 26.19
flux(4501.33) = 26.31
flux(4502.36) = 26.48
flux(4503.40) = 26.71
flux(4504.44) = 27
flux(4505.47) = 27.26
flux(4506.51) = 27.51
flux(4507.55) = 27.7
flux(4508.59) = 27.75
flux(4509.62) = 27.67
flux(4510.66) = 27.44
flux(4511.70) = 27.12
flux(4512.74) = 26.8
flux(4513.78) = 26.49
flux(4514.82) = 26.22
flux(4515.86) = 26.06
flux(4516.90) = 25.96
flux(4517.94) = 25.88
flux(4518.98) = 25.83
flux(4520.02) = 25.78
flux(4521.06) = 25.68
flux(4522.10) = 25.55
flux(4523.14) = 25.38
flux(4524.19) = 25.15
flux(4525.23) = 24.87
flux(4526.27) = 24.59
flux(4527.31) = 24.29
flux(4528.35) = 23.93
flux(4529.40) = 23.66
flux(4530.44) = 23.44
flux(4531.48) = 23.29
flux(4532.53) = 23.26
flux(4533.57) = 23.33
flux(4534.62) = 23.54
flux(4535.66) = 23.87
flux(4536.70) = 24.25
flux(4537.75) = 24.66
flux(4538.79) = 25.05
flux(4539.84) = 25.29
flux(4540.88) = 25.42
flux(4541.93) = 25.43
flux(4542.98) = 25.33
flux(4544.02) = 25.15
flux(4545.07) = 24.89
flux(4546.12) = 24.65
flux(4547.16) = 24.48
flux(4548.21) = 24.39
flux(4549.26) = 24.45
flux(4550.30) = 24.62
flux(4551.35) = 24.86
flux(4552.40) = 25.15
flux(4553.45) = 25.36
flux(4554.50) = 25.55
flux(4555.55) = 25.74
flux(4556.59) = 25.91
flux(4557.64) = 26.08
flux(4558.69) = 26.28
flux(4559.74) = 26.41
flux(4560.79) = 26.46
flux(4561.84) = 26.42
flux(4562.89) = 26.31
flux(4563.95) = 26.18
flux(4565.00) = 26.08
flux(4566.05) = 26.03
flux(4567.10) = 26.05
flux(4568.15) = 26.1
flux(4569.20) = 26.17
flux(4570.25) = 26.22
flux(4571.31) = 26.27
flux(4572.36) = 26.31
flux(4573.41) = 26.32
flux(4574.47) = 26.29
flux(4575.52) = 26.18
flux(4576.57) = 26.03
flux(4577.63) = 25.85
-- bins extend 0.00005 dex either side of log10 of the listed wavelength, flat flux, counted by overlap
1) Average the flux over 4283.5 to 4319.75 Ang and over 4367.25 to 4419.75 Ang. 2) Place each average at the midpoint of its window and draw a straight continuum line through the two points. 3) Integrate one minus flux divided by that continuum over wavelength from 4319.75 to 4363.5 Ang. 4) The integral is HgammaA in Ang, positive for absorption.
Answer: -4.7 Ang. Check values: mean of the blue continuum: 18.5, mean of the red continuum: 22.8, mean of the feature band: 22.6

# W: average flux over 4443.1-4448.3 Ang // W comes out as 24.4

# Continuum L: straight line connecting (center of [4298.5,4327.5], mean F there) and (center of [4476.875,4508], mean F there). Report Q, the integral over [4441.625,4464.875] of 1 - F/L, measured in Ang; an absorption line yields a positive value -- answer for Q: 0.9 Ang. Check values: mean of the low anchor 18.4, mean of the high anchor 26.1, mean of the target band 23.4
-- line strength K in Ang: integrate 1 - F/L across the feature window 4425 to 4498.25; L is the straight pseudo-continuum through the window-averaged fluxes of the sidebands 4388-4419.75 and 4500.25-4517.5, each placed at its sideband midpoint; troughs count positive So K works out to 2.1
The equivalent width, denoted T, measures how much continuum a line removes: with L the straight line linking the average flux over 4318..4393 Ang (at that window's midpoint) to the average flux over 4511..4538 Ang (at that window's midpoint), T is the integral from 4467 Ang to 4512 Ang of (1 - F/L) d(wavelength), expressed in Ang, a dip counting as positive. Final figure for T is -2.9 Ang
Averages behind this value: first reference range 22.5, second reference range 25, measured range 26.1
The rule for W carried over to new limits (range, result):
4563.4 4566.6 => 26.1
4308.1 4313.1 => 16.4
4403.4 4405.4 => 22.5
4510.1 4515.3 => 26.8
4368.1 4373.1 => 23.5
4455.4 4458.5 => 22.1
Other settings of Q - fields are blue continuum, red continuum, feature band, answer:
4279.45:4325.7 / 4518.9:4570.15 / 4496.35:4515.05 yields -2.1 Ang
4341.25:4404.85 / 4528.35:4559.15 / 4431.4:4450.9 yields -0.5 Ang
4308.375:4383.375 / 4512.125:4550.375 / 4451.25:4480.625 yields -0.3 Ang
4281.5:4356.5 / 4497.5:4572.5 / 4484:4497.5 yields -0.6 Ang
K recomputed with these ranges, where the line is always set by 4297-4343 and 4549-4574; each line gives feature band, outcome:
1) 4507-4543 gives -0.5 Ang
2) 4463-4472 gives -0.3 Ang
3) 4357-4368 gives -1.9 Ang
